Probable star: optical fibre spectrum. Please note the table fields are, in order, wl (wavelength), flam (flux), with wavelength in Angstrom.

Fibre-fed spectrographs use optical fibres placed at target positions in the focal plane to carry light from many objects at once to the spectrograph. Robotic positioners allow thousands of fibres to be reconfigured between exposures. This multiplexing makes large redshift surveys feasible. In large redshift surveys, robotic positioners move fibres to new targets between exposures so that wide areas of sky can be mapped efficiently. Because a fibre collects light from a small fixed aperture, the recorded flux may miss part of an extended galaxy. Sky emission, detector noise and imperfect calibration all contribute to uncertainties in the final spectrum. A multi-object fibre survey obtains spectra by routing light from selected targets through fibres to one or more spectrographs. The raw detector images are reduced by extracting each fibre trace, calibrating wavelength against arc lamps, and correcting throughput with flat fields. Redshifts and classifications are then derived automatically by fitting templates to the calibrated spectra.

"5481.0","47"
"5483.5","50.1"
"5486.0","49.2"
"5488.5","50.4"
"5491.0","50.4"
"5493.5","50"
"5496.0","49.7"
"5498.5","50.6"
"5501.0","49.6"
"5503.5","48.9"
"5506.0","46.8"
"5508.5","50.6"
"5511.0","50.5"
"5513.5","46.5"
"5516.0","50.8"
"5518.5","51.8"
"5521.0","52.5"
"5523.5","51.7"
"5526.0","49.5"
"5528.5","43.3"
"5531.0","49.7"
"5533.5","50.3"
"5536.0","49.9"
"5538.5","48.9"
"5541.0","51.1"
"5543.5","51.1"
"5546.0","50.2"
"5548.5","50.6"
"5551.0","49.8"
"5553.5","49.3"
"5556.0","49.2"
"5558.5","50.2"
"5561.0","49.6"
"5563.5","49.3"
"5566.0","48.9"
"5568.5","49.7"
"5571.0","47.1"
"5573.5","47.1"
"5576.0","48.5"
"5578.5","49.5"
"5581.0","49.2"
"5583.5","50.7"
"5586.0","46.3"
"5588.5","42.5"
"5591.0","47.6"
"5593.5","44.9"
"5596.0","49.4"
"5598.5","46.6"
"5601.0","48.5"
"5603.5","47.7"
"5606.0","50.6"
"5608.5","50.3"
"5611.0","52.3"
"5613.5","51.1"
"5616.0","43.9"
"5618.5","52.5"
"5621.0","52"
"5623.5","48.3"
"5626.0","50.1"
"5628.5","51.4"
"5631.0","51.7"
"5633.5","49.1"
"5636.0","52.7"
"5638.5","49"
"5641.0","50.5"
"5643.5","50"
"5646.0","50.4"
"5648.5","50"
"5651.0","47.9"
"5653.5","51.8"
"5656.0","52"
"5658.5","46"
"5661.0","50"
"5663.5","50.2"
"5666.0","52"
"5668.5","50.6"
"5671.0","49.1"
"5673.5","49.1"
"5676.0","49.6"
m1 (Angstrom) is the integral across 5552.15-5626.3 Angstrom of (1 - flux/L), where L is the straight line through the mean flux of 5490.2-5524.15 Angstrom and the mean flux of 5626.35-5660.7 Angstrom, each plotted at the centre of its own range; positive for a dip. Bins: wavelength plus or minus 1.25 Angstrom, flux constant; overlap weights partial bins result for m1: 2.0 Angstrom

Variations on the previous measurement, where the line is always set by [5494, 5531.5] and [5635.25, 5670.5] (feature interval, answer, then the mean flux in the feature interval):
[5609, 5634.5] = -0.1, 50.3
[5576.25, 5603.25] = 1.2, 47.6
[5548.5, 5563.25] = 0.0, 49.7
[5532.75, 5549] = -0.2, 50.3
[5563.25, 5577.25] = 0.4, 48.4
